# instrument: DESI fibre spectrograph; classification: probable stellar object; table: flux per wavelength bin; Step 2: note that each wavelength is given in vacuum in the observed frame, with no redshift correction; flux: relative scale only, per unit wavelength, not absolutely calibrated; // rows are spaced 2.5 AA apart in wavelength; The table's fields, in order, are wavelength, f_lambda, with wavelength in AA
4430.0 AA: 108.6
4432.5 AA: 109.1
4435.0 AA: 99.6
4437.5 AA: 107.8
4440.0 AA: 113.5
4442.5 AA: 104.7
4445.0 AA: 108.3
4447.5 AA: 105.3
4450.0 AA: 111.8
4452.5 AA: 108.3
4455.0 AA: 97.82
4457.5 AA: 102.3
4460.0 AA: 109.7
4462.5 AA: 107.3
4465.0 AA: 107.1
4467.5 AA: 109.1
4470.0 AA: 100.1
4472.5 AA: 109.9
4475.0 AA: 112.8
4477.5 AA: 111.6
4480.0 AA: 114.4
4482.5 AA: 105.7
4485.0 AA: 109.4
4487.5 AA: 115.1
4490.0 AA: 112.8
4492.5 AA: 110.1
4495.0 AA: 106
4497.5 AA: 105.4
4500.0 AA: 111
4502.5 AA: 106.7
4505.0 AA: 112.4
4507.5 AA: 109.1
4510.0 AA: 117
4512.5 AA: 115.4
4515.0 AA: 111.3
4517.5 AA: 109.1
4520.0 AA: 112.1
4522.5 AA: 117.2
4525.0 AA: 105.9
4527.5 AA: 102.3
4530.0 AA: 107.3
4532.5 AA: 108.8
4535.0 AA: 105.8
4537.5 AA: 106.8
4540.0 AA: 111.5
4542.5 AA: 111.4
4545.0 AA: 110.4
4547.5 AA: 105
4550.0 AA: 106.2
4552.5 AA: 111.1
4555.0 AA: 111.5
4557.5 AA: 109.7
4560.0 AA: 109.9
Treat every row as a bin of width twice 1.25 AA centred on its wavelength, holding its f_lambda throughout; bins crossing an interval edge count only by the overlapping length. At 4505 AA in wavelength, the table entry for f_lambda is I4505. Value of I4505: 112.4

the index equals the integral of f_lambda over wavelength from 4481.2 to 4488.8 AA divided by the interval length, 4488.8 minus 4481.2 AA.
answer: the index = 110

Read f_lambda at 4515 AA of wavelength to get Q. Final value 111.3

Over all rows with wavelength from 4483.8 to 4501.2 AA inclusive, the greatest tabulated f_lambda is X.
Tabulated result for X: 115.1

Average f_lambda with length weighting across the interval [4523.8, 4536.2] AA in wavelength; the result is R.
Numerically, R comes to 106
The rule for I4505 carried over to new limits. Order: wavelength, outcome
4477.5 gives 111.6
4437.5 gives 107.8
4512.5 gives 115.4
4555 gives 111.5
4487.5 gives 115.1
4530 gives 107.3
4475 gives 112.8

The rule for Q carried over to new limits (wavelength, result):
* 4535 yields 105.8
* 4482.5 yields 105.7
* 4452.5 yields 108.3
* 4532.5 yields 108.8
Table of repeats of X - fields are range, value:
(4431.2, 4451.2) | 113.5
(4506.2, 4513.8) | 117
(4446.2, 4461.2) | 111.8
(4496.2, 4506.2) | 112.4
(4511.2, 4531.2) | 117.2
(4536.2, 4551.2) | 111.5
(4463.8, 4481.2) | 114.4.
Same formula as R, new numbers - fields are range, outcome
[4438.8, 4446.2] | 109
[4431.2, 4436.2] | 104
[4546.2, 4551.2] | 106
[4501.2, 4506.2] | 110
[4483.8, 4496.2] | 111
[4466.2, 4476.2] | 108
